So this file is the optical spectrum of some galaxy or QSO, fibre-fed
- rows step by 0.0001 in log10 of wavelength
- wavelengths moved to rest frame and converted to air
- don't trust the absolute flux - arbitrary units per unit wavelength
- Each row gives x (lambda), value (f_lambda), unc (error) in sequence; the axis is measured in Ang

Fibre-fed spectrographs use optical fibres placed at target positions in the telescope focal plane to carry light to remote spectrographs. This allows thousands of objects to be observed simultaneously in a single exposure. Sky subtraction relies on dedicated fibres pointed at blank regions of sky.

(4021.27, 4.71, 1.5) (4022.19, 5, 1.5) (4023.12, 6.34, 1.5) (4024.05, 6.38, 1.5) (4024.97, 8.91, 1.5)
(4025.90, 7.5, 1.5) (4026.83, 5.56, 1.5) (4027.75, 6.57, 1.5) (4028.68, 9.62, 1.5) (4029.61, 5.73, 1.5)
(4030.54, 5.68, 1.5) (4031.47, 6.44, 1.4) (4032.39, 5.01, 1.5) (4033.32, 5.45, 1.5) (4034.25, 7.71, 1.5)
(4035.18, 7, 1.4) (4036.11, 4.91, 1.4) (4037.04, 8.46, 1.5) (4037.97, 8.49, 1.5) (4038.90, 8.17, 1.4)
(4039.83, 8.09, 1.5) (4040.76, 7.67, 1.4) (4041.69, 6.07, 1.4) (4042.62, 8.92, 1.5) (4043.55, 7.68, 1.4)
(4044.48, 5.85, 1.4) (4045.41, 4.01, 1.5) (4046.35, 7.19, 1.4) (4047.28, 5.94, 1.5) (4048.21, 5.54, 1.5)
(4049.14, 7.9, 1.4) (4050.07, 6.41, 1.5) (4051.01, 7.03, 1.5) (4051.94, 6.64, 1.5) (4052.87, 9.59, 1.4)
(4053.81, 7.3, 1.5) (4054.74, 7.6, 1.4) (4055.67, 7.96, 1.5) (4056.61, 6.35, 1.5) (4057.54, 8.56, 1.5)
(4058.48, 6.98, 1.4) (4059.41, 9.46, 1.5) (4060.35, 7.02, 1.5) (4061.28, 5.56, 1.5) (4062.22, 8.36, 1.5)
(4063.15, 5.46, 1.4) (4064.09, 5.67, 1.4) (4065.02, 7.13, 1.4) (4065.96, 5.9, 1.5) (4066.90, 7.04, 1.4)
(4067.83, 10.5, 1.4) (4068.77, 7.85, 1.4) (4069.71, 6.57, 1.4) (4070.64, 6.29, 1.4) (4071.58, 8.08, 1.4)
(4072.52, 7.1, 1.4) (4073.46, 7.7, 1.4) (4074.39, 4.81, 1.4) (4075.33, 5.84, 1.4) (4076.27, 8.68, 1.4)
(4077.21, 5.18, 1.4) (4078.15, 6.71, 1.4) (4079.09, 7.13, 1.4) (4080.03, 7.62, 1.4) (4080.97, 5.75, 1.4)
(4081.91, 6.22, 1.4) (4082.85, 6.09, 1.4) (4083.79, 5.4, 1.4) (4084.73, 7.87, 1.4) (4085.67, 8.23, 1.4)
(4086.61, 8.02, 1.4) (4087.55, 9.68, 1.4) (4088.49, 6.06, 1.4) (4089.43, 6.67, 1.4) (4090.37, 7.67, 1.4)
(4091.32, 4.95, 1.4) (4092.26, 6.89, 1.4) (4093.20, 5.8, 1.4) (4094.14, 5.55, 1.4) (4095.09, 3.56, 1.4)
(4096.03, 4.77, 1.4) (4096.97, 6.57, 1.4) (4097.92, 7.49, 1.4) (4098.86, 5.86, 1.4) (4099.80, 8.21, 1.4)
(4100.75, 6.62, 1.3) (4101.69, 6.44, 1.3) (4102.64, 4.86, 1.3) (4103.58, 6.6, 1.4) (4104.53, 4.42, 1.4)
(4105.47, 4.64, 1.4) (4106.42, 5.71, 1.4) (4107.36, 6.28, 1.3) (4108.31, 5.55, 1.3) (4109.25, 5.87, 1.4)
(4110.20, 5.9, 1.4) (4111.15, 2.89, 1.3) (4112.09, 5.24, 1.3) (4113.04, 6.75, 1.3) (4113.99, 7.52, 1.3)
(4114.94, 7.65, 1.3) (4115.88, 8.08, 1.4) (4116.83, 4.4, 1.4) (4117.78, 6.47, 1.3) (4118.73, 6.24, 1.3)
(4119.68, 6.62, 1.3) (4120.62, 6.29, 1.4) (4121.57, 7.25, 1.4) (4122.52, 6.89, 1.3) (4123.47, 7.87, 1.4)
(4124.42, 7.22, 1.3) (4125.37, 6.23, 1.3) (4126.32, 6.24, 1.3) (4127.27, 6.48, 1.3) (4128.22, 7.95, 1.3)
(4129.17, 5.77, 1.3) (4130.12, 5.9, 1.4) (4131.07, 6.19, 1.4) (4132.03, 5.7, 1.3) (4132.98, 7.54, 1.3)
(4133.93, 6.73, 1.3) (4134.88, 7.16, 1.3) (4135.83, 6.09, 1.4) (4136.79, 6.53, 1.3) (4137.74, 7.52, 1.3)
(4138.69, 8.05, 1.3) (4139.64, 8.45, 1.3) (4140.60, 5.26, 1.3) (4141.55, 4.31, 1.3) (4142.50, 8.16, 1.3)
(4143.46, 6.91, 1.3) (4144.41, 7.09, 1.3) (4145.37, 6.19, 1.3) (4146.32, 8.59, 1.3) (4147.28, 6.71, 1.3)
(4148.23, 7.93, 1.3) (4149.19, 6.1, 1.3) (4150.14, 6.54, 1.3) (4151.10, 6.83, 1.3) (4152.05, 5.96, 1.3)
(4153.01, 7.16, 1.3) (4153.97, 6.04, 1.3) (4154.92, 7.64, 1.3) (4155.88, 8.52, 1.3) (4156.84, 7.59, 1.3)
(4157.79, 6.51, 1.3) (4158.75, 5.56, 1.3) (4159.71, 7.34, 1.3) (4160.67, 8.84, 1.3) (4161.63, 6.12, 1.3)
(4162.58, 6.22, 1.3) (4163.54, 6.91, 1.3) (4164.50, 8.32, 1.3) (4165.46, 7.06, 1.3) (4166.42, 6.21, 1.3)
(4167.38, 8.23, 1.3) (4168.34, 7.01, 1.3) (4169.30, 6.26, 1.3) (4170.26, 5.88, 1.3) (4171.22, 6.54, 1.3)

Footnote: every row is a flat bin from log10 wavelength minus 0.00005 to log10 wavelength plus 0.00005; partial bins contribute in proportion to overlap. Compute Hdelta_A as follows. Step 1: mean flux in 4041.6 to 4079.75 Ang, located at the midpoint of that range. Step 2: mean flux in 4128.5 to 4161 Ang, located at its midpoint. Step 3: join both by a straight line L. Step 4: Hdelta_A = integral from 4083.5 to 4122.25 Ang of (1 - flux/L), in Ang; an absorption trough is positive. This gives 3.7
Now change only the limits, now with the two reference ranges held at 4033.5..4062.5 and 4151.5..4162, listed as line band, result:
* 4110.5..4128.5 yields 1.45 Ang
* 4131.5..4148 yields 0.38 Ang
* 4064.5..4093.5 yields 0.84 Ang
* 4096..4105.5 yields 1.28 Ang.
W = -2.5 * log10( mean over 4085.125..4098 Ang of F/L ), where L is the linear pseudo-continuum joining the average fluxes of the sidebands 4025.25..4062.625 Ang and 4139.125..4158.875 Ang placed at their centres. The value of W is 0.07 mag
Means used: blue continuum 7.06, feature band 6.54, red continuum 6.89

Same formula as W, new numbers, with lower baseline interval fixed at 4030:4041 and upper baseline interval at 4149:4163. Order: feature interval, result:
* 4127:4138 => 0.04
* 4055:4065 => -0.04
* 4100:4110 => 0.19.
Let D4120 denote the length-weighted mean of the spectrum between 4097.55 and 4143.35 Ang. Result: 6.42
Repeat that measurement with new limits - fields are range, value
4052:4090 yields 7.15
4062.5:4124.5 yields 6.5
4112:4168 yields 6.86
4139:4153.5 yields 6.82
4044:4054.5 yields 6.69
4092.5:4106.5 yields 5.83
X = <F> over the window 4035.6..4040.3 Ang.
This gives 7.62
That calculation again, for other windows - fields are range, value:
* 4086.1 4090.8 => 7.64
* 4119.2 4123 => 6.77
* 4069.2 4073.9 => 7.15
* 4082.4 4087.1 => 7.14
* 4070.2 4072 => 7.16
